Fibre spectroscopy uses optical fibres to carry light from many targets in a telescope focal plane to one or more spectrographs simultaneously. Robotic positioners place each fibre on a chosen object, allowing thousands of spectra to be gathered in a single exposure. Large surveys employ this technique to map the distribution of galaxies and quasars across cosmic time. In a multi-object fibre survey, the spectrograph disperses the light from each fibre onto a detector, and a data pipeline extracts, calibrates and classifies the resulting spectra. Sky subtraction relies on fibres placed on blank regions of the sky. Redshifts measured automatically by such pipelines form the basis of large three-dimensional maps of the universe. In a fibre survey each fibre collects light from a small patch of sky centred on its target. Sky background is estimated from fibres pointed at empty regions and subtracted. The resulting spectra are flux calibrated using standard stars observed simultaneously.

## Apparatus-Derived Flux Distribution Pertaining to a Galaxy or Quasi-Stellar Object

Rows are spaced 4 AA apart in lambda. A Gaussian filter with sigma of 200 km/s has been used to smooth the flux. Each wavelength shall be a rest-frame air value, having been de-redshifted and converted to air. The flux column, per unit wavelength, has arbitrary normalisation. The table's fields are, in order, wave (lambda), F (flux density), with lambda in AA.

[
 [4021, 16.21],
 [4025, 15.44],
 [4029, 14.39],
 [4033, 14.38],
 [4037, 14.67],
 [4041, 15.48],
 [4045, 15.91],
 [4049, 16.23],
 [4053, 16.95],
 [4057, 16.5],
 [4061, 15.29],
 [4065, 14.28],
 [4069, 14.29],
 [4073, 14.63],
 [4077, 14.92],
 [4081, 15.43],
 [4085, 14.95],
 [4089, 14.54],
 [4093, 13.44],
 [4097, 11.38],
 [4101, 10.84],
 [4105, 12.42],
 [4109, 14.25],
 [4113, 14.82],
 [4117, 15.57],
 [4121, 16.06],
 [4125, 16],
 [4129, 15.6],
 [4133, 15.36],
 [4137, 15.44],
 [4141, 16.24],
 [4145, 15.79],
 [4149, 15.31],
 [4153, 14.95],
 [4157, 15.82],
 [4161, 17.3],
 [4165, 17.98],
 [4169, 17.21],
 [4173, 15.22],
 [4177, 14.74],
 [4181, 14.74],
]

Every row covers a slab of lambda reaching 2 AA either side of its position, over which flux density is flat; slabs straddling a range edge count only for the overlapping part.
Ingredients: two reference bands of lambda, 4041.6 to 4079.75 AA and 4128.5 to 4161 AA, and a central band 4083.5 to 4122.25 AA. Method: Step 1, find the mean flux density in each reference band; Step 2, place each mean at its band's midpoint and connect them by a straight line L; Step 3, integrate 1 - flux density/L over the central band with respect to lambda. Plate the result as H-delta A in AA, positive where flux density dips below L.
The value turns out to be 4.5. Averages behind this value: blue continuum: 15.4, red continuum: 15.7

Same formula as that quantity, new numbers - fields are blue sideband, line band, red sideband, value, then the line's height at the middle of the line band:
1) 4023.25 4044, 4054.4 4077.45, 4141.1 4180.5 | 0.2 AA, 15.2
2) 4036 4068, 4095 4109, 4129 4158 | 3.3 AA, 15.6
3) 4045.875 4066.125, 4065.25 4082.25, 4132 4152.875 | 1.2 AA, 15.9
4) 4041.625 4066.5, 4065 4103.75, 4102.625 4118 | 2.9 AA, 14.9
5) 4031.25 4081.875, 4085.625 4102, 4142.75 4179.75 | 2.8 AA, 15.6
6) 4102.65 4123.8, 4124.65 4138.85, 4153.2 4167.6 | -0.1 AA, 15.5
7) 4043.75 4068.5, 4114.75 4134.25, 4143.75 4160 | -0.1 AA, 15.6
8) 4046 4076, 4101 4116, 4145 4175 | 2.2 AA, 15.8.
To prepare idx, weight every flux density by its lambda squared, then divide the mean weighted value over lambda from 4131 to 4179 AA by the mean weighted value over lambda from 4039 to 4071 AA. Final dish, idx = 1.1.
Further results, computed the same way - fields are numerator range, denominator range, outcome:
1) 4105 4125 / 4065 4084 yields 1.03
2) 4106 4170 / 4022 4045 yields 1.11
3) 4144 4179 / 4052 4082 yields 1.10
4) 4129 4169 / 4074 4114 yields 1.21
